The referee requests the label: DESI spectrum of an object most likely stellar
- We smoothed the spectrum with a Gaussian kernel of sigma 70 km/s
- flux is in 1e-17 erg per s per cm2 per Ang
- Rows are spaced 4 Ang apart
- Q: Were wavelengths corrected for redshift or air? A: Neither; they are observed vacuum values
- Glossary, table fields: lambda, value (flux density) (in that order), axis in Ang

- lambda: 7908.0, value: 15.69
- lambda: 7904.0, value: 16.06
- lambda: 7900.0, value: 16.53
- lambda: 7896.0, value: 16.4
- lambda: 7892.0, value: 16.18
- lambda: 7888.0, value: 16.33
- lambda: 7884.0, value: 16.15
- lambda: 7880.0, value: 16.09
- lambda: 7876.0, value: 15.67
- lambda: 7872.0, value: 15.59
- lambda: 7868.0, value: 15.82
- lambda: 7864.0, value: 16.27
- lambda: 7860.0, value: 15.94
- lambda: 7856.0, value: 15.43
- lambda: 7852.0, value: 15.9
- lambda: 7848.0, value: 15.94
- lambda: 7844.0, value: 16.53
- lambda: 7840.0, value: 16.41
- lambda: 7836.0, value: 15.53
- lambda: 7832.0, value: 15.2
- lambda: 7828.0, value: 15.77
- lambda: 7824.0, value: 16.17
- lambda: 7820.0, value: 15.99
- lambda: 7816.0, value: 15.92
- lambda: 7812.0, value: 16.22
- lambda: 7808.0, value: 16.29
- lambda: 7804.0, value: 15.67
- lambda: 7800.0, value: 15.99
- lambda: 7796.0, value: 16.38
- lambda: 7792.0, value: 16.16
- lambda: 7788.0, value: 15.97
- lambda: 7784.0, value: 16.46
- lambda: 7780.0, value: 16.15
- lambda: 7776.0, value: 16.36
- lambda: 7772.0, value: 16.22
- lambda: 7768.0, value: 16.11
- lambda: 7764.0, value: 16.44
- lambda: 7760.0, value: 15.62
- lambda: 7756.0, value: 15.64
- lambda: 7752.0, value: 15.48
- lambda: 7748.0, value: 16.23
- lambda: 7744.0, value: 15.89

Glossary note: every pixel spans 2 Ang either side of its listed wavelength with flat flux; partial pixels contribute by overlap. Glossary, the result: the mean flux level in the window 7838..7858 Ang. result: 16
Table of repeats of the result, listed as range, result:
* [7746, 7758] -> 15.8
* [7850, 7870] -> 15.9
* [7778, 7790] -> 16.2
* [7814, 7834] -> 15.8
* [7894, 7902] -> 16.5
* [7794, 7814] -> 16.1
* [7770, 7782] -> 16.2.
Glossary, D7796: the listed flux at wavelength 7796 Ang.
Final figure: 16.38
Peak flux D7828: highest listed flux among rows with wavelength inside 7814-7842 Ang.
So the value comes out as 16.41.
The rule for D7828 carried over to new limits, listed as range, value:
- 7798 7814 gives 16.29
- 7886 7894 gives 16.33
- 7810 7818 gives 16.22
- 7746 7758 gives 16.23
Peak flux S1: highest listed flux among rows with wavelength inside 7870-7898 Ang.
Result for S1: 16.4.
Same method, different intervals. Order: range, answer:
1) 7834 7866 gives 16.53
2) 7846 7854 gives 15.94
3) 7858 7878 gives 16.27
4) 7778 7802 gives 16.46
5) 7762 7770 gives 16.44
